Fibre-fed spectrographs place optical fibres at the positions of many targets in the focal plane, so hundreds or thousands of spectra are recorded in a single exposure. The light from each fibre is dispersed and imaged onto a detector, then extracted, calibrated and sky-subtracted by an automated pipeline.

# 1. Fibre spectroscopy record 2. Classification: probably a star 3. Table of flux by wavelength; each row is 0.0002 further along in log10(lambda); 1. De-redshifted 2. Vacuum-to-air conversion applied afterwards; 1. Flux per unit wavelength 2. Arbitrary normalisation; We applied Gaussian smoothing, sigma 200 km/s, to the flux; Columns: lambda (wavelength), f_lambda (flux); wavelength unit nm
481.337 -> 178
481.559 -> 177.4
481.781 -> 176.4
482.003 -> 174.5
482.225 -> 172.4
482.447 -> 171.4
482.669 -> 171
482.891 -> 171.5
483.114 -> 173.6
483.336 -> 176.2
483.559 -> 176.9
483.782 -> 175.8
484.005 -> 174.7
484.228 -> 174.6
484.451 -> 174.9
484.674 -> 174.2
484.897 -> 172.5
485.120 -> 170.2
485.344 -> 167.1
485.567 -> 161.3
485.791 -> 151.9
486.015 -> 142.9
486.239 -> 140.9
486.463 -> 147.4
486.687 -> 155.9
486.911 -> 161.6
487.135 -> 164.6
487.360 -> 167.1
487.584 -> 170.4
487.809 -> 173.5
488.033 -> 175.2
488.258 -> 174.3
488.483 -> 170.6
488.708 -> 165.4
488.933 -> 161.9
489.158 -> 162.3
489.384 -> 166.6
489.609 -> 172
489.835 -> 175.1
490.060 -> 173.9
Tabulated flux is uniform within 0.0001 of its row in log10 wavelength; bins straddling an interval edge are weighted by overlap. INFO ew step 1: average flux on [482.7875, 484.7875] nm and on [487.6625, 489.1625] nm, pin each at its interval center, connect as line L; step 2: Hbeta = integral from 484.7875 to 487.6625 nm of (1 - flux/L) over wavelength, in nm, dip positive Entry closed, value 0.21 nm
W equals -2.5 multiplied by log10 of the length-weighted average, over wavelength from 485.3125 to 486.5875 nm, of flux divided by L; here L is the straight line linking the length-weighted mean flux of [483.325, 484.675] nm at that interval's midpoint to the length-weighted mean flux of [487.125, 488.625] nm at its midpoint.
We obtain 0.15 mag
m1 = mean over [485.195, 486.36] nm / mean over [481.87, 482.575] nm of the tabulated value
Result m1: 0.89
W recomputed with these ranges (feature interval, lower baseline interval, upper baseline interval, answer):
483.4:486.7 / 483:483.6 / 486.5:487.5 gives 0.029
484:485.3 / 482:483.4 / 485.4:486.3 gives -0.091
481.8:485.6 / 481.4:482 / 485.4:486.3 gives -0.058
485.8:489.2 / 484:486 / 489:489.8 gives 0.036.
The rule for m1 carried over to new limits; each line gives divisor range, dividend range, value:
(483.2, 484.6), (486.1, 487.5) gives 0.89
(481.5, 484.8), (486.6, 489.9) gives 0.96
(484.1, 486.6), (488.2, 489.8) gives 1.04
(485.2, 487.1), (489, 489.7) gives 1.08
